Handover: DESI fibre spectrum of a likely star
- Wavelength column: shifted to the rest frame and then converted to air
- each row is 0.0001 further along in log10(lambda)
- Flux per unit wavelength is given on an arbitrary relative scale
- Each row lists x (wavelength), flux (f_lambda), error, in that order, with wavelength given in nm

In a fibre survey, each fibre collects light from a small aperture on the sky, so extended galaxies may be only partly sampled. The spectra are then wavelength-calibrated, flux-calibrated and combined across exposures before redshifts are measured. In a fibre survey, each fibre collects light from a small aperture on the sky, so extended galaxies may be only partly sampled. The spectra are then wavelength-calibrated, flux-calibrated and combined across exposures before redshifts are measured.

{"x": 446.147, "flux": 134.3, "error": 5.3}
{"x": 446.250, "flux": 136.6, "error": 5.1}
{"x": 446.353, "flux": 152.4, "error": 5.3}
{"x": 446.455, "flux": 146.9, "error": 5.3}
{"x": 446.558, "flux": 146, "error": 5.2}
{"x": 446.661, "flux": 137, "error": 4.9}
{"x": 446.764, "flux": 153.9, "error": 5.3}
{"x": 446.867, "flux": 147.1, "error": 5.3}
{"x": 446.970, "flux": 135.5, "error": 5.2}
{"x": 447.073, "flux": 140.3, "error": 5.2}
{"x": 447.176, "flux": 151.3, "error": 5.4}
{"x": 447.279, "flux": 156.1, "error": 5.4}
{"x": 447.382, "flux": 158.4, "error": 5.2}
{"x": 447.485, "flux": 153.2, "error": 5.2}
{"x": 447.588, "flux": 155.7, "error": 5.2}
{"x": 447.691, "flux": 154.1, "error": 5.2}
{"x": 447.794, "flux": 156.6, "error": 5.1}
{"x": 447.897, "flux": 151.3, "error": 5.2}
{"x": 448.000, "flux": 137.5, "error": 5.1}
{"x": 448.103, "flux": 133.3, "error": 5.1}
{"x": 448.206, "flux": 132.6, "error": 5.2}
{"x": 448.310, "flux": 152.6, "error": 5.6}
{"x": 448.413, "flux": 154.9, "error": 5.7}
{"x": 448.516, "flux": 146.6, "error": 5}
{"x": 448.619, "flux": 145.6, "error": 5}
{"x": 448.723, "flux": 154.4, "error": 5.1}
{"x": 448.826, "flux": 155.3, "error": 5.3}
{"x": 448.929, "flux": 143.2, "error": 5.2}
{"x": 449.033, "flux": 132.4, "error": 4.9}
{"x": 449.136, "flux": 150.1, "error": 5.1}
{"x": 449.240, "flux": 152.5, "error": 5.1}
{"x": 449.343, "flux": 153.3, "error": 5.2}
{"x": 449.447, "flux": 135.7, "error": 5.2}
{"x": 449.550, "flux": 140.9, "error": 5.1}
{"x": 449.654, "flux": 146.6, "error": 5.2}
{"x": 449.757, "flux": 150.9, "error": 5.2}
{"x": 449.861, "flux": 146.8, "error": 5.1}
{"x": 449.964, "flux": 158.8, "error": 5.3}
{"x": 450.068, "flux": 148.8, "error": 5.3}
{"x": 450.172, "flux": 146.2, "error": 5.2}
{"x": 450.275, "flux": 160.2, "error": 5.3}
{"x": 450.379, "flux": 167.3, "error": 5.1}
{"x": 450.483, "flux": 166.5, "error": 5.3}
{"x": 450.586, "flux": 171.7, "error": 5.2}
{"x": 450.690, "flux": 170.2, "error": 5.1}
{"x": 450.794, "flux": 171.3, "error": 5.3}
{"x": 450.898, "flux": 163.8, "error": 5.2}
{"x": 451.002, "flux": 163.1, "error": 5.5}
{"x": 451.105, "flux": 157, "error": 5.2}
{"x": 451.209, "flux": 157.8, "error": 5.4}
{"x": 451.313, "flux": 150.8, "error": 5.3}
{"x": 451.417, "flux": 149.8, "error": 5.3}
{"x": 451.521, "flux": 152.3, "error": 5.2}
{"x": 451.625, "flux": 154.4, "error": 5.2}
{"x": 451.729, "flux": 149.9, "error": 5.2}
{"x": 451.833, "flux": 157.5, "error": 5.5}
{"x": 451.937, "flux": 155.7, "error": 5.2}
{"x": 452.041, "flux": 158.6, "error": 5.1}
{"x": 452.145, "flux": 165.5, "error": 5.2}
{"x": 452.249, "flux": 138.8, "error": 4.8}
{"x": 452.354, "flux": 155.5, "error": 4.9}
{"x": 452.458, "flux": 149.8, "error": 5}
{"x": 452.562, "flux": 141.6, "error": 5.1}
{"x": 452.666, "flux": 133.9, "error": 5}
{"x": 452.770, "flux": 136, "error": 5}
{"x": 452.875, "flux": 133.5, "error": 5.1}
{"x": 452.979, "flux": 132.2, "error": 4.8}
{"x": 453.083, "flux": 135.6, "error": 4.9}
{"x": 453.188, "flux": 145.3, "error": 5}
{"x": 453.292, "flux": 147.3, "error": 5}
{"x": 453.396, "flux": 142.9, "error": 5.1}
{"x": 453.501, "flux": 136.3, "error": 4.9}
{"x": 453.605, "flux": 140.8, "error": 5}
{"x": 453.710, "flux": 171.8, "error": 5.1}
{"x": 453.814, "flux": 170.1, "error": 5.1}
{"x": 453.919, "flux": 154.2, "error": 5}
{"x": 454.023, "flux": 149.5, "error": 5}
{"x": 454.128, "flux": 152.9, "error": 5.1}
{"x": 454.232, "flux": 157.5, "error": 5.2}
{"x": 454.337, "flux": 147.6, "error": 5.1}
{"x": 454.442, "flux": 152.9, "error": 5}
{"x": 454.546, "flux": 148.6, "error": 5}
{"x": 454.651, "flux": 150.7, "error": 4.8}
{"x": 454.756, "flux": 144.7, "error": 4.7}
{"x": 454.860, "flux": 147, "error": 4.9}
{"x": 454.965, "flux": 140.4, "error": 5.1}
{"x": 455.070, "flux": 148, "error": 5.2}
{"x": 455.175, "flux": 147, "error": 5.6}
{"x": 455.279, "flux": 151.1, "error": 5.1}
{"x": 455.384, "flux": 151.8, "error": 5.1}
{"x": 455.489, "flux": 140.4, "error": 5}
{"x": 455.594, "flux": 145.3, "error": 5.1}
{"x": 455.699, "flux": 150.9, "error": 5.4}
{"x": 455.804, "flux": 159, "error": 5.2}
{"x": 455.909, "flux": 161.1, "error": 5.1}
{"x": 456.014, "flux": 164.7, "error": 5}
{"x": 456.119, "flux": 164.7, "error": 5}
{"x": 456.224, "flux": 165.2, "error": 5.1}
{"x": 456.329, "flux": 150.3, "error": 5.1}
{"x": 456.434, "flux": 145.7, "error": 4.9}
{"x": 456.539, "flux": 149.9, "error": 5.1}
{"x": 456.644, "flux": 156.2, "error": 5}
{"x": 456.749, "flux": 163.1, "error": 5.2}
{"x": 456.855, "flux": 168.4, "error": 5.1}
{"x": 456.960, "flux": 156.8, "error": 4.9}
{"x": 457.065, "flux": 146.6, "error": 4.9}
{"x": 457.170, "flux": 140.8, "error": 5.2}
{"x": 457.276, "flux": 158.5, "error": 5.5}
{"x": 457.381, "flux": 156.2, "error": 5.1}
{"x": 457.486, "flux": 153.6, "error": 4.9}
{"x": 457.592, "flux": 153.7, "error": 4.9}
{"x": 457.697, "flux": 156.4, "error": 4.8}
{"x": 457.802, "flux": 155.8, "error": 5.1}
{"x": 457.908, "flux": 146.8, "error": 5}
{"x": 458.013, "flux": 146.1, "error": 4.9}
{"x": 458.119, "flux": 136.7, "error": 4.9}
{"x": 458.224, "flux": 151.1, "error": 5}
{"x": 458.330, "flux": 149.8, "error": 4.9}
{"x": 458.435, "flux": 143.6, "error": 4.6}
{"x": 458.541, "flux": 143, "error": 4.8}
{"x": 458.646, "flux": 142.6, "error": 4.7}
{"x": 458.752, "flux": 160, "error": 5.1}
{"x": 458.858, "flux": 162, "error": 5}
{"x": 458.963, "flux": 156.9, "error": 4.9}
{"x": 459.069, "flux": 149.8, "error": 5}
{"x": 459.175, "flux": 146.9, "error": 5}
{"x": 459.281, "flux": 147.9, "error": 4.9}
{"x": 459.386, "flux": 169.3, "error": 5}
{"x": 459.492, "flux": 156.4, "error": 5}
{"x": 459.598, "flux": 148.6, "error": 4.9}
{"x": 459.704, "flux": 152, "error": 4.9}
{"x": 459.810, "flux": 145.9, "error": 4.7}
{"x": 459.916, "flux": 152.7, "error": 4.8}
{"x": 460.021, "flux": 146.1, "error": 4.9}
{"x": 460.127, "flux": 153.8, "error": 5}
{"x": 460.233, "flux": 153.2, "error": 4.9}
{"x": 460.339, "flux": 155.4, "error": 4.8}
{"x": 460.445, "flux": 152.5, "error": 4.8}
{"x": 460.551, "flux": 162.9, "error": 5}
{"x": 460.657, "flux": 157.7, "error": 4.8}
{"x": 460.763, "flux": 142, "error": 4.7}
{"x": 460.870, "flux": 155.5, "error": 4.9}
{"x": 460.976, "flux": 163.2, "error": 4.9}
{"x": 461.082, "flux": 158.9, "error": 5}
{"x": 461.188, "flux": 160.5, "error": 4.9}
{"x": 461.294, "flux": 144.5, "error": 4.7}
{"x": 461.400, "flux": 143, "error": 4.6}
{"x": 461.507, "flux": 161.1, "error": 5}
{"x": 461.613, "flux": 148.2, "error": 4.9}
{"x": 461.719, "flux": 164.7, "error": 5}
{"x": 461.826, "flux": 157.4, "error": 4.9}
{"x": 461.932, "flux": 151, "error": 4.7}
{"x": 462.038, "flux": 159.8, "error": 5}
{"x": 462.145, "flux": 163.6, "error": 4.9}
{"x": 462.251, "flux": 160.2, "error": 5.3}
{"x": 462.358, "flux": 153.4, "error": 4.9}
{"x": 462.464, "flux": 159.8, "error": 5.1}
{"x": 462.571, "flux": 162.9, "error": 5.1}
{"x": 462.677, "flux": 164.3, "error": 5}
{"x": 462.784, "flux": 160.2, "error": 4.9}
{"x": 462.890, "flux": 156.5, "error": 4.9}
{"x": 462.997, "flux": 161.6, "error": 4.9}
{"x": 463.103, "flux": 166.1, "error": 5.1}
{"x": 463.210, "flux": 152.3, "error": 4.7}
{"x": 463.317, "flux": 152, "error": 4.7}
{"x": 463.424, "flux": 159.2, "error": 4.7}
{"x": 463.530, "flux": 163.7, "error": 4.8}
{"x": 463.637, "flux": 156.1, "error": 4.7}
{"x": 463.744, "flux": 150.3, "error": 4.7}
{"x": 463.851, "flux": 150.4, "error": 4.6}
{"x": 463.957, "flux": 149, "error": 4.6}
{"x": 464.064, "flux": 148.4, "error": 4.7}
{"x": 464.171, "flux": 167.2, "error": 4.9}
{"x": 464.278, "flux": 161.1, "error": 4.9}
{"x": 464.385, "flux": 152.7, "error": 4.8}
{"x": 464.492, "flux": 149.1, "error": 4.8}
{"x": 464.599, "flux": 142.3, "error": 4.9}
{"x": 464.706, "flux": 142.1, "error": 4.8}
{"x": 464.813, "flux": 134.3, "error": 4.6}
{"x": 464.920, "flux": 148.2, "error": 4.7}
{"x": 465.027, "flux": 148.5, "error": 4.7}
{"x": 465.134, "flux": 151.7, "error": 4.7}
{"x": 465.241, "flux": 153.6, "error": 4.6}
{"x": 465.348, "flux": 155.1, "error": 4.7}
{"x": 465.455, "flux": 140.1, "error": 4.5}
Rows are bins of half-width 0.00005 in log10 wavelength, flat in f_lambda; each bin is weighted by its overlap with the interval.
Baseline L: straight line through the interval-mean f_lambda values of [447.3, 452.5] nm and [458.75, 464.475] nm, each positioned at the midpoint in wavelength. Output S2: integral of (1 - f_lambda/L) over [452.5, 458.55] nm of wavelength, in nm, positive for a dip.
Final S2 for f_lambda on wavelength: 0.17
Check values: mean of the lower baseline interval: 153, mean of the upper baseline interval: 156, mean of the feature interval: 150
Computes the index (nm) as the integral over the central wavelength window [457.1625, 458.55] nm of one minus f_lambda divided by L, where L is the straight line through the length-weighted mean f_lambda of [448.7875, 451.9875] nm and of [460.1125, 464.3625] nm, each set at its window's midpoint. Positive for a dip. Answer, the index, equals 0.052 nm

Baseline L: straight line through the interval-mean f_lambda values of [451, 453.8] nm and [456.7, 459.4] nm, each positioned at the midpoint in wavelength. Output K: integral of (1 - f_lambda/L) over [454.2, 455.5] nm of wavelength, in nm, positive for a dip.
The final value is 0.02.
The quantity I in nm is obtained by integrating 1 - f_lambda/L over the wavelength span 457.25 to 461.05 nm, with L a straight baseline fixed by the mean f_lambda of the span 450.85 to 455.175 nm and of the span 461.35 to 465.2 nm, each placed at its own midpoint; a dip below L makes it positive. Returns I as 0.01 nm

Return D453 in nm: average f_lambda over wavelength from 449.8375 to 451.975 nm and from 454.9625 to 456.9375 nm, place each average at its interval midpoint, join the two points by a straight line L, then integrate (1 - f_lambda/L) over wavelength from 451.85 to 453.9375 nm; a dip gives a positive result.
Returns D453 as 0.12 nm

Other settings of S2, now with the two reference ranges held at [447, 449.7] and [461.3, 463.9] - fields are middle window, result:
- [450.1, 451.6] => -0.11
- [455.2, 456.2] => -0.01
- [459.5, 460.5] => 0.03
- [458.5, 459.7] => 0.01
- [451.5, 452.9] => 0.01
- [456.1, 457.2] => -0.01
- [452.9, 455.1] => 0.05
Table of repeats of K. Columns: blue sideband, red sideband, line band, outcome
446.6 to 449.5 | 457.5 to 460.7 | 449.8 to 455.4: -0.10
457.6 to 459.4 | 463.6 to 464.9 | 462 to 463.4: -0.09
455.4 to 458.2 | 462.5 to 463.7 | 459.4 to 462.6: 0.05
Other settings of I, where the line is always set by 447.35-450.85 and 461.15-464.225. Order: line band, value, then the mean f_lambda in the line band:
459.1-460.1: 0.02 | 152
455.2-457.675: 0.00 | 154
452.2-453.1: 0.08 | 140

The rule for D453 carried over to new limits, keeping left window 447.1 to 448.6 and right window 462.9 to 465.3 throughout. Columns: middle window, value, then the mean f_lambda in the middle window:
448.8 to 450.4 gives 0.01 nm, 149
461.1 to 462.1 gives -0.02 nm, 155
